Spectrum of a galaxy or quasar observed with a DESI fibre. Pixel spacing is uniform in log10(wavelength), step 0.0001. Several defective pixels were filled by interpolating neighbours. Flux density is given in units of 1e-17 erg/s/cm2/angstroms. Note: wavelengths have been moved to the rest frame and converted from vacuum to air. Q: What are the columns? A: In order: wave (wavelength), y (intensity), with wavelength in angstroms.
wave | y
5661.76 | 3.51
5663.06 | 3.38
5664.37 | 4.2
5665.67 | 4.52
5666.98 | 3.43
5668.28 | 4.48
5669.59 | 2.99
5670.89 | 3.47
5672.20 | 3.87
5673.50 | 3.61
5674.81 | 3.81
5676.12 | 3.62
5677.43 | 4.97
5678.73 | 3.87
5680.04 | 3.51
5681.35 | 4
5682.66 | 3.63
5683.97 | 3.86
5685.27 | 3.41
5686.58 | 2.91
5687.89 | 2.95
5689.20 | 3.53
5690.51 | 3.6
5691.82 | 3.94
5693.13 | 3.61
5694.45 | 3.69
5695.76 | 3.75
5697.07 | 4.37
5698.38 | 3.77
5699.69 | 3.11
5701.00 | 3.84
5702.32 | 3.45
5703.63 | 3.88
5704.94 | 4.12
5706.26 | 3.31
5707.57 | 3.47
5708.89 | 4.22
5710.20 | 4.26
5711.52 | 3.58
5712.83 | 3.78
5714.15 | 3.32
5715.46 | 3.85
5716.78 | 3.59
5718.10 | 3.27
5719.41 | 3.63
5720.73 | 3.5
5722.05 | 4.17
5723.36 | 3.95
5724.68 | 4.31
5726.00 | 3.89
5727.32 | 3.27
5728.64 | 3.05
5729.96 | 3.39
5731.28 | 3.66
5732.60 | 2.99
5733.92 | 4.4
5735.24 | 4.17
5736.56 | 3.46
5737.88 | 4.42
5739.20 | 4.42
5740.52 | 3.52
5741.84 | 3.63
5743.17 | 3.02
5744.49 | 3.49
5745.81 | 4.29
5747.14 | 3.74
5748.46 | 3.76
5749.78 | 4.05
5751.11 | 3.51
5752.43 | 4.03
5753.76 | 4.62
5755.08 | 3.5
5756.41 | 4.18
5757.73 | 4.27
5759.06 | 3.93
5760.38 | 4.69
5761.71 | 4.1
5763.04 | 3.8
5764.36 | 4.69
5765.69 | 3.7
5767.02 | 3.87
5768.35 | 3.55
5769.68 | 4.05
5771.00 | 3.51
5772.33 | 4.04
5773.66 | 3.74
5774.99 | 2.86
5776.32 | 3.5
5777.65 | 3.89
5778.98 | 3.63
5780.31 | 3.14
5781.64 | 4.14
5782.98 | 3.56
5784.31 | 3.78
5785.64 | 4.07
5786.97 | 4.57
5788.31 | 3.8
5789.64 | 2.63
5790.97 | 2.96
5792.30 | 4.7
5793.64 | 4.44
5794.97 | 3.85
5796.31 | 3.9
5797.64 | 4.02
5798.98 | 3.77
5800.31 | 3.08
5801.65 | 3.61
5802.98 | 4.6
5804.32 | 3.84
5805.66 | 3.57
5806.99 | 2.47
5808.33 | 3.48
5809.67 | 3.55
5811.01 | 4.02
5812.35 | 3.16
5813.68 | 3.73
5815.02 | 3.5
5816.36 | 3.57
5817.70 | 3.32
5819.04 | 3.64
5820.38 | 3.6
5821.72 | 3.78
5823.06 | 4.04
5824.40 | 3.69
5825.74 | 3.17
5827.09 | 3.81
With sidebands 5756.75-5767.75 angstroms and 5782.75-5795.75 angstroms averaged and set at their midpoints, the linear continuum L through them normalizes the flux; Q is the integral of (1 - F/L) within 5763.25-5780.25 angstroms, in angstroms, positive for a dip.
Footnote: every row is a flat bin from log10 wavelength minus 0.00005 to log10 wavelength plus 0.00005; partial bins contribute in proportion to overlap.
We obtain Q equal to 1.27 angstroms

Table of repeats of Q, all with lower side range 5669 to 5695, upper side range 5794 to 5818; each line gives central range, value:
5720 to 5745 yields -0.59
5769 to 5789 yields -0.65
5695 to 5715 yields -0.60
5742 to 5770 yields -2.34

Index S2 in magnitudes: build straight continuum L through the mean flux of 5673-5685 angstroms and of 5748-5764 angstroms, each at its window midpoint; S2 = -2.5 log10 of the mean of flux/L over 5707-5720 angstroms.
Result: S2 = 0.07 mag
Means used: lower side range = 3.86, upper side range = 4.05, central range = 3.7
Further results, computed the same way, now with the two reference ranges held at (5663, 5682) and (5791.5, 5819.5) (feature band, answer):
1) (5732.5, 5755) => -0.026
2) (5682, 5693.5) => 0.104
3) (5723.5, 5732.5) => 0.065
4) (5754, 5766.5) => -0.098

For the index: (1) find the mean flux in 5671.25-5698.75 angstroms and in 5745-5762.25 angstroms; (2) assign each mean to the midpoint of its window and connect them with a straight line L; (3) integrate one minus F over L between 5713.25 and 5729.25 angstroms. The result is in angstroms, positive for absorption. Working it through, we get 1.0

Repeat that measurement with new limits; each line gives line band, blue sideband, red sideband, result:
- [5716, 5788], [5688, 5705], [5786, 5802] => -1.2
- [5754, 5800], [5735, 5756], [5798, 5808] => -1.9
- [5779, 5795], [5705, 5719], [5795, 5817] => -0.7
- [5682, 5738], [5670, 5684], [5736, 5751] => 1.9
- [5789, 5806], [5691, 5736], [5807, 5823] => -0.9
